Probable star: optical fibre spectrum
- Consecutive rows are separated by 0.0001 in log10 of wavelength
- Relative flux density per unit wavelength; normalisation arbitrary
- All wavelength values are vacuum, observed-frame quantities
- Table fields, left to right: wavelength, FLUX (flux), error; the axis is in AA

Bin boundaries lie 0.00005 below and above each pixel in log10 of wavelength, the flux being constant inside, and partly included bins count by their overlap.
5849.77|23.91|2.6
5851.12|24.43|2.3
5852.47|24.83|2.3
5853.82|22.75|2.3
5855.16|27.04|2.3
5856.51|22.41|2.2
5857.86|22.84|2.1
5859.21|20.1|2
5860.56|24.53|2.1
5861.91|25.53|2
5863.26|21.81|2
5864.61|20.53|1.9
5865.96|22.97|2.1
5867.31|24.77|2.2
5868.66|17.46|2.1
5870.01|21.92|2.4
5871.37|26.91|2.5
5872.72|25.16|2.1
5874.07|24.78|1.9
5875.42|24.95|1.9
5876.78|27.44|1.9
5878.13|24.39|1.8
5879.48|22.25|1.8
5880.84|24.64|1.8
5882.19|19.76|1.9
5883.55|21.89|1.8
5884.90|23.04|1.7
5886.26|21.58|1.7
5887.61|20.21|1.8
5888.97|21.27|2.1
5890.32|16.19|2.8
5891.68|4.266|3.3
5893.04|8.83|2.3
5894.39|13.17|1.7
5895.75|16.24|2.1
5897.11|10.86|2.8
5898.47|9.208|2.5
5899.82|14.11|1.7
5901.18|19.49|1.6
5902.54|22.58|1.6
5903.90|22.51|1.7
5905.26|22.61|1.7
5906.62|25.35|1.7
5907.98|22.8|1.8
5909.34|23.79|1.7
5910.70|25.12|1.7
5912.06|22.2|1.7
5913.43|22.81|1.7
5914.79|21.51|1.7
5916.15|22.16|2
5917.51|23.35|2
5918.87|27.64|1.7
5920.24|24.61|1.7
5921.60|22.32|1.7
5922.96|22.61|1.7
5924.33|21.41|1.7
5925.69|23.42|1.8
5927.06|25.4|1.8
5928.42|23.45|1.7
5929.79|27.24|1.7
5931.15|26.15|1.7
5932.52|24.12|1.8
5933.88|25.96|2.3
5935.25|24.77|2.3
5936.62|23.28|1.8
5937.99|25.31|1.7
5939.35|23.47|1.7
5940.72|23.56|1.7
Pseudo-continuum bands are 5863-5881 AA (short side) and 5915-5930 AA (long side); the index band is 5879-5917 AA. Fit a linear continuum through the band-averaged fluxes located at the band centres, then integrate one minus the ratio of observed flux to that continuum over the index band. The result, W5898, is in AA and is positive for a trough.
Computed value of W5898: 7.0 AA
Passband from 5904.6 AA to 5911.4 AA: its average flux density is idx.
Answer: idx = 23.9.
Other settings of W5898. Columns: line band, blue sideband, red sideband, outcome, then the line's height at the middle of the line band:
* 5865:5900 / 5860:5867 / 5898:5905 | 2.1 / 20.6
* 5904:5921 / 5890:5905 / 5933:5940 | -4.9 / 18.4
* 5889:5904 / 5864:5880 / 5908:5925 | 5.9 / 23.4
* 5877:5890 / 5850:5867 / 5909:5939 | 0.8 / 23.6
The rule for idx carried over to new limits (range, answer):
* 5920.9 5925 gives 22.1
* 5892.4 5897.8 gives 12.3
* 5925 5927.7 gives 24.4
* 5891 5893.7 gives 6.52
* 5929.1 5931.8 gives 26.7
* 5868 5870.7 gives 19.7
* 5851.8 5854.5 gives 23.9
